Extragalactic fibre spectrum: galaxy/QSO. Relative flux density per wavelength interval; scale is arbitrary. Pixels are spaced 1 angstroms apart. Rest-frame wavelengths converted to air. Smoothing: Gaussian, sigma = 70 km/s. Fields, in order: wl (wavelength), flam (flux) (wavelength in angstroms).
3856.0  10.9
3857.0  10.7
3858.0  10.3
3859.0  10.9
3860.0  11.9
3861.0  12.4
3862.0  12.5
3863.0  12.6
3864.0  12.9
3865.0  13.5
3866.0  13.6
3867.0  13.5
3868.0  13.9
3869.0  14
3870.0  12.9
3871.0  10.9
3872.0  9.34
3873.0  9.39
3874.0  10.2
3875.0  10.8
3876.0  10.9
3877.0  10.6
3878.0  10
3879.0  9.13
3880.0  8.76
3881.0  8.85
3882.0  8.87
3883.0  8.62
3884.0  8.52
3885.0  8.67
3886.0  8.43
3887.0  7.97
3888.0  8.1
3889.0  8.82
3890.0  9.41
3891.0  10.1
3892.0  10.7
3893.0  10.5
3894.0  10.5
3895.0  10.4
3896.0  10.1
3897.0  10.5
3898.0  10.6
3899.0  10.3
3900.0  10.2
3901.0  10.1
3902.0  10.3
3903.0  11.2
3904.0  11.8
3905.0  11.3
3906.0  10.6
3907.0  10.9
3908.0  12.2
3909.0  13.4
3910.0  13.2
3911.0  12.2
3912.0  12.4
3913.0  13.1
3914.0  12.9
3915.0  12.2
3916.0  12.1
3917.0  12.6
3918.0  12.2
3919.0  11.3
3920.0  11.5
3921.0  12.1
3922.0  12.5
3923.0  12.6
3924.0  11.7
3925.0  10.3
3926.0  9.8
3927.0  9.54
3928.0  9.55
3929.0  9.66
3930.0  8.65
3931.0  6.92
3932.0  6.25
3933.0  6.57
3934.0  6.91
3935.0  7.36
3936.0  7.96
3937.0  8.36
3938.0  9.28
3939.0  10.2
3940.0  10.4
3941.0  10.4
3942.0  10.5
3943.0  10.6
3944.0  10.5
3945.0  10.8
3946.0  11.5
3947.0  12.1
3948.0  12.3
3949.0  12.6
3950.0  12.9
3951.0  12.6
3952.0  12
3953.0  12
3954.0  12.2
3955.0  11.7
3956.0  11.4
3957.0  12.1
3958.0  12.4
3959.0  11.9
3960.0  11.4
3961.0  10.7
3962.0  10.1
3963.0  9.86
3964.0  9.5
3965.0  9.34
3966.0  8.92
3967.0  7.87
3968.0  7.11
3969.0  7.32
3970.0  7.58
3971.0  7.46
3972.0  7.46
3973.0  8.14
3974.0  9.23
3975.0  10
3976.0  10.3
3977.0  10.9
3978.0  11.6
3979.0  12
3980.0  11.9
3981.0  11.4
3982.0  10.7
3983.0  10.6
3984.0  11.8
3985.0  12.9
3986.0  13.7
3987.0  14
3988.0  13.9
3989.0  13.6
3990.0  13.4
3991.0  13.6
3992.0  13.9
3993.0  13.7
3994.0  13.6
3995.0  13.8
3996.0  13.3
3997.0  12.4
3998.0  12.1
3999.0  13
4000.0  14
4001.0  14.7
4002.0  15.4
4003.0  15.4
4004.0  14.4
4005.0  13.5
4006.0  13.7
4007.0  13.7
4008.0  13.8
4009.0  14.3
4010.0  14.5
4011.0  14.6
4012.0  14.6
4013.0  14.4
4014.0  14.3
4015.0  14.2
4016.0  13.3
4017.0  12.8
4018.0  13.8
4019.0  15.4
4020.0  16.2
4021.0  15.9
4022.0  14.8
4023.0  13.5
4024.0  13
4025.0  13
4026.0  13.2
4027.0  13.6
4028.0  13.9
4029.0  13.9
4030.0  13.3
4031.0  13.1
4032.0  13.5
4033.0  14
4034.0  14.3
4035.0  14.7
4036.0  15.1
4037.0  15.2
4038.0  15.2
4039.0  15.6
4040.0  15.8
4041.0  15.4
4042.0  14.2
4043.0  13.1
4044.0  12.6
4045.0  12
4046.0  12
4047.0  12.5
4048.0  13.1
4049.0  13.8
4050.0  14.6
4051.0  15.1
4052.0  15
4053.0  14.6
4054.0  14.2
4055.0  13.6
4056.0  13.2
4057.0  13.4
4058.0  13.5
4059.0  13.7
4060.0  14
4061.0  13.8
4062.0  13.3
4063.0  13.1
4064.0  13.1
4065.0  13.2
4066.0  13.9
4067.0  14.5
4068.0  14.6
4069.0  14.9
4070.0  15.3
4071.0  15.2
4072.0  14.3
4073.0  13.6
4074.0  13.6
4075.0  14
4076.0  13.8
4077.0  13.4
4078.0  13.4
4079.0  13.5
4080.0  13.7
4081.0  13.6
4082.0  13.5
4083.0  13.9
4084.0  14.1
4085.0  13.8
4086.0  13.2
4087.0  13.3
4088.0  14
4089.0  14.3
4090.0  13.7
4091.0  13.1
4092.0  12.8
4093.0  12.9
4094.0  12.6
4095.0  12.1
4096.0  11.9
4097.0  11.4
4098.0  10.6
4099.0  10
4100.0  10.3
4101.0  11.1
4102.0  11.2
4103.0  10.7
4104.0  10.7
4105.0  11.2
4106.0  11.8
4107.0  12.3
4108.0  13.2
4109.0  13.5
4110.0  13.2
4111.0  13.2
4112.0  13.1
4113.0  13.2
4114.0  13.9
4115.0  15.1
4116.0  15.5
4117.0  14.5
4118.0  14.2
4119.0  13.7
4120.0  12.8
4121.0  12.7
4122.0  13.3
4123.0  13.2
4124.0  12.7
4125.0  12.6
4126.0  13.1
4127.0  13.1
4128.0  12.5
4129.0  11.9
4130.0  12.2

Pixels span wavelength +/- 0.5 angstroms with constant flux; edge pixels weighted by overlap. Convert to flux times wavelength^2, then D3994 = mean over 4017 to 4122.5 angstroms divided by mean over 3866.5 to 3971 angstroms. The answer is 1.4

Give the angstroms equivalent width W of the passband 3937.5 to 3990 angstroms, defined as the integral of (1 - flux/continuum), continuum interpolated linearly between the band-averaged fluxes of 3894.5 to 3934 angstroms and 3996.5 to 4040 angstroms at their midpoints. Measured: 6.6 angstroms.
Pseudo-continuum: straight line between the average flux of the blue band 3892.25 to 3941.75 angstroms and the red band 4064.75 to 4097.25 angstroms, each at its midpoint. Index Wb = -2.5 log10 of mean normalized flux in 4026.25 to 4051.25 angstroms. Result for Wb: -0.09 mag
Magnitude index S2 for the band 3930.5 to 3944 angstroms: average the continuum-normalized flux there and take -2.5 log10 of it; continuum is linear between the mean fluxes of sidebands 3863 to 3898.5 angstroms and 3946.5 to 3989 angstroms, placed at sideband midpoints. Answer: 0.23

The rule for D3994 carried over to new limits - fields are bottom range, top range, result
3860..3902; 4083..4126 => 1.36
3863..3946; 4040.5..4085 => 1.42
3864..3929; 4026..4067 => 1.37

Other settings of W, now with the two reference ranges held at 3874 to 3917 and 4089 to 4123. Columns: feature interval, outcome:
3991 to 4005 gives -2.7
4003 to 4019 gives -3.3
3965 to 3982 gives 2.9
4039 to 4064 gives -3.5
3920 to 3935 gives 1.8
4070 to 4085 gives -1.9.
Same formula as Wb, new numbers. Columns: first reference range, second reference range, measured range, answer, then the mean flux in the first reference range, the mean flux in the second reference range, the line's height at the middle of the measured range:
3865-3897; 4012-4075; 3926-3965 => 0.15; 10.3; 14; 11.8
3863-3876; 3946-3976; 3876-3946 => 0.10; 12.1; 10.4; 11.3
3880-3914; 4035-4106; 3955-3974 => 0.21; 10.4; 13.4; 11.6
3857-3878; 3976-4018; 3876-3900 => 0.25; 11.8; 13.3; 12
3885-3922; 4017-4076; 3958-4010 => 0.09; 11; 14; 12.7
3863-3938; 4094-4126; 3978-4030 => -0.18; 10.5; 12.6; 11.5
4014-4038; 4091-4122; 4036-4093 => -0.04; 14.1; 12.5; 13.4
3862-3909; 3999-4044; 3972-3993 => 0.12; 10.6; 14.2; 13.2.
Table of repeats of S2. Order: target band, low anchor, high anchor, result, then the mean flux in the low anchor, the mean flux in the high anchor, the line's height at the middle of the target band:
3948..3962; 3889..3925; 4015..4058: 0.036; 11.4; 14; 12.3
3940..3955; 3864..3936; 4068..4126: -0.041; 10.6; 13.1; 11.2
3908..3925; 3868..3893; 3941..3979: -0.211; 9.85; 10.5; 10.1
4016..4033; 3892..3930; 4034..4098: -0.067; 11.3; 13.8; 13.1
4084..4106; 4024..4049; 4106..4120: 0.127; 13.8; 13.6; 13.7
